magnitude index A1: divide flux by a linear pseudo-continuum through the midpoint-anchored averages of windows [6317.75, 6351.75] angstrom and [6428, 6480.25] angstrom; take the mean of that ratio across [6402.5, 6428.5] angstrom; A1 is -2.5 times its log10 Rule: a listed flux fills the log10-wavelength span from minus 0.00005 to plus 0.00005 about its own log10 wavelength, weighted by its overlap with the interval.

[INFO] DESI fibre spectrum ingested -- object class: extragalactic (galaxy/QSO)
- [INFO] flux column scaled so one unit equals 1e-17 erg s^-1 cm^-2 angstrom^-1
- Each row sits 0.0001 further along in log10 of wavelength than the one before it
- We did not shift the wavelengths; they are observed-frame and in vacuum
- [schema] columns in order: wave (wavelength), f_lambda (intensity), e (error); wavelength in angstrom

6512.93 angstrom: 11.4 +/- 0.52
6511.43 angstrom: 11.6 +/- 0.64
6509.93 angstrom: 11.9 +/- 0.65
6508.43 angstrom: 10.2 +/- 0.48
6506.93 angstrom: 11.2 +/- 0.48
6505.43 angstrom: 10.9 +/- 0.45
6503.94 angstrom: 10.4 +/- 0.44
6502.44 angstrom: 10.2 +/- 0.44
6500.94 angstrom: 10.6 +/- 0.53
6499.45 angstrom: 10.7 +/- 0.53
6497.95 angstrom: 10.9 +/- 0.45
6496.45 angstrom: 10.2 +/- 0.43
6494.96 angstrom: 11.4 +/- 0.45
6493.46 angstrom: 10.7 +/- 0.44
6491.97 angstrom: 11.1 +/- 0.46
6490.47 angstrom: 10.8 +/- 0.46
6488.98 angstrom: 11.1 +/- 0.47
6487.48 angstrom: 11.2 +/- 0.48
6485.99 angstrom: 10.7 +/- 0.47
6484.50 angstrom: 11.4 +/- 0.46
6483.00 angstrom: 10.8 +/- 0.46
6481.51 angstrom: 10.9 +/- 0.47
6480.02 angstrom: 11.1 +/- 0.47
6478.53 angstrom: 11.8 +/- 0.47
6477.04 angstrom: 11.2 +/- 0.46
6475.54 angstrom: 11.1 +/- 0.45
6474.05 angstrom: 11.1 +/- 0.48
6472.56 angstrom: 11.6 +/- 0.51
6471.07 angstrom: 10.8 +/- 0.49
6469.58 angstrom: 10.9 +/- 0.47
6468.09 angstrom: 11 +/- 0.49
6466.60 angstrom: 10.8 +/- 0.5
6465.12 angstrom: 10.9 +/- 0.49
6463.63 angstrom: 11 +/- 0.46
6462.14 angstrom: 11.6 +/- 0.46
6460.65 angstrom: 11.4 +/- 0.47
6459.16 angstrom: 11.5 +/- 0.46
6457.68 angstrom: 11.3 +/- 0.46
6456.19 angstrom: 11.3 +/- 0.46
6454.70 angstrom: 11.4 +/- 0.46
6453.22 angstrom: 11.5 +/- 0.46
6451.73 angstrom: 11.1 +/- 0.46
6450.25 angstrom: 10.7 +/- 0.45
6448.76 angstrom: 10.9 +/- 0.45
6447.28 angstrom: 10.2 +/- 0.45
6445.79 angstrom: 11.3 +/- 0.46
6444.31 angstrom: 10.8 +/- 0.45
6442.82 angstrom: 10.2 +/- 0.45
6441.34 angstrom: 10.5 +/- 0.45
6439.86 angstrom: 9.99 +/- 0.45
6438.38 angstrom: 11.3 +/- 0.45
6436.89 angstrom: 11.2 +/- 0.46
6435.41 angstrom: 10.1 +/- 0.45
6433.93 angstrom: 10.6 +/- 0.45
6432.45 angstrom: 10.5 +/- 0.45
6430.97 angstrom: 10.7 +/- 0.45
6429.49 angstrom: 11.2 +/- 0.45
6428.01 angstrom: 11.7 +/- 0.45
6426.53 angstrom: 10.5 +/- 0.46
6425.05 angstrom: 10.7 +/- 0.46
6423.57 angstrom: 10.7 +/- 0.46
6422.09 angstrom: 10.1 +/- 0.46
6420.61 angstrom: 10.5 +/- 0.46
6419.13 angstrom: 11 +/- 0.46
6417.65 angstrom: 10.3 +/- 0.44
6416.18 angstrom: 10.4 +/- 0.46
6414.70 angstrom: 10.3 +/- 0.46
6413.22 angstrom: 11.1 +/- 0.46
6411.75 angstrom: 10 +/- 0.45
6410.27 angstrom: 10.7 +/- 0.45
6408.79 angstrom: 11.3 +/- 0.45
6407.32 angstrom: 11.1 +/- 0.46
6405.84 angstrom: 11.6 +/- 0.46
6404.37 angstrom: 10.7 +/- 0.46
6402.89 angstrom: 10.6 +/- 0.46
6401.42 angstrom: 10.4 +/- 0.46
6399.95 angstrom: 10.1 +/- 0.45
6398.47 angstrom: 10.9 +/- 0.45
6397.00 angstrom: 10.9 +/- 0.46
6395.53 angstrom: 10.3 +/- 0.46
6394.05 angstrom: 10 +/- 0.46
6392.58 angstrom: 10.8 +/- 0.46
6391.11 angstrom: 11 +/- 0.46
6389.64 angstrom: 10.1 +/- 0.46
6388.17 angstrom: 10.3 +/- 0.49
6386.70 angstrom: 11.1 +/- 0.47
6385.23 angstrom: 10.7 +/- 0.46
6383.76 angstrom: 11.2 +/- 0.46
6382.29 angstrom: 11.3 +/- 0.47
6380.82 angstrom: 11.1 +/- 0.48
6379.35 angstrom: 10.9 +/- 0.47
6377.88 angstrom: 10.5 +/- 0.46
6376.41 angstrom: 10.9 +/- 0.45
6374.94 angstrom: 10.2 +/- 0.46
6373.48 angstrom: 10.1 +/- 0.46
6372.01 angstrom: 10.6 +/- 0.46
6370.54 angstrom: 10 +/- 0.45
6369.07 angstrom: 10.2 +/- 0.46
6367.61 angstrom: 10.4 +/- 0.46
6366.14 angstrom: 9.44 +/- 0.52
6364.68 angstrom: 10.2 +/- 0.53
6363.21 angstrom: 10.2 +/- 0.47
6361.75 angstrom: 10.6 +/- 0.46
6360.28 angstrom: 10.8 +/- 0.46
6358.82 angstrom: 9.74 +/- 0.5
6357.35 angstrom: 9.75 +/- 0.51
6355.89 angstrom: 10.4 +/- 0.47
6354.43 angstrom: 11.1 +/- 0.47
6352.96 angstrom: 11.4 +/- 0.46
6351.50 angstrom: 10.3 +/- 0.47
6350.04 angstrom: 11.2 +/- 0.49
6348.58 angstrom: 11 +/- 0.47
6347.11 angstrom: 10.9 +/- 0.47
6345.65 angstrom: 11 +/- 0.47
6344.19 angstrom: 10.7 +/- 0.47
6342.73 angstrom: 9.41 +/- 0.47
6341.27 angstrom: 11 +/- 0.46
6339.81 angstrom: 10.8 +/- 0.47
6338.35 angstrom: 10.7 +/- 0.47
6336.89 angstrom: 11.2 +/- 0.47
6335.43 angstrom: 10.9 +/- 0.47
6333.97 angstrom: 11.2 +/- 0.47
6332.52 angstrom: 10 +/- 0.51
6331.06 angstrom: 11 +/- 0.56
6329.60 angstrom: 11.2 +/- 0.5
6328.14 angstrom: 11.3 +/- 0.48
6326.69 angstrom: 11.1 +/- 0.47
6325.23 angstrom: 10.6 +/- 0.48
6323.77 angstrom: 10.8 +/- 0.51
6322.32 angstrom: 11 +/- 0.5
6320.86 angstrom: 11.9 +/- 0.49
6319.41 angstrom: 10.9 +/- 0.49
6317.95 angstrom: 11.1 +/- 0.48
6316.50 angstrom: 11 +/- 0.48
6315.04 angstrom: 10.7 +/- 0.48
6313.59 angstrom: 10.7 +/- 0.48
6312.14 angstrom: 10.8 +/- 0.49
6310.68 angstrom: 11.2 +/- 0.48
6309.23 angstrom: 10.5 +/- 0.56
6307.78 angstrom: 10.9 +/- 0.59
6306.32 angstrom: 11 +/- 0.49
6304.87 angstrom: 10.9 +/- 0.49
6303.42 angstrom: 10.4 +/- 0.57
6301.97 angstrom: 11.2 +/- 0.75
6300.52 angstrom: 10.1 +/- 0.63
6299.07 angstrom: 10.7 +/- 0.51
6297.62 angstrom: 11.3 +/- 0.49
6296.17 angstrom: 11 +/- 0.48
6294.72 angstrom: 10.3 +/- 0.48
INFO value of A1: 0.02 mag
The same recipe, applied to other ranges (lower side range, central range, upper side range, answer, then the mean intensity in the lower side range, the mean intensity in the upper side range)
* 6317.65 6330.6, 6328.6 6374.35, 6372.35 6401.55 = 0.034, 11.1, 10.6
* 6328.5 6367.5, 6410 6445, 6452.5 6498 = 0.031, 10.6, 11.1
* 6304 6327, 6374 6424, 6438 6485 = 0.032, 10.9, 11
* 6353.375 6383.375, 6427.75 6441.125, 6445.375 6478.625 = 0.016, 10.4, 11.1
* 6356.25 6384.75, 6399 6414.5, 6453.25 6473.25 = -0.001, 10.4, 11.2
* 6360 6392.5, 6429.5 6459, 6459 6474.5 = 0.014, 10.5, 11.1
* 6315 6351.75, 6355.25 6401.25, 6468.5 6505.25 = 0.044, 10.9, 10.9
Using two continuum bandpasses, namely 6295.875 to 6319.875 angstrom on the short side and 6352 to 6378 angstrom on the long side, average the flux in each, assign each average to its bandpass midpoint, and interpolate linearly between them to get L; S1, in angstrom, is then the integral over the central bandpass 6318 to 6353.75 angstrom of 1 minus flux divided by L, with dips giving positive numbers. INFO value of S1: -1.0 angstrom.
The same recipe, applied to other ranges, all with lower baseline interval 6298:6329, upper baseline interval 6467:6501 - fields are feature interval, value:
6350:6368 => 0.88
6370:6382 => 0.40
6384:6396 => 0.42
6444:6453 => 0.09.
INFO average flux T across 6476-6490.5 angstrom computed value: 11.1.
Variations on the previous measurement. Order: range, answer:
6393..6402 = 10.4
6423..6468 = 10.9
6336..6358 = 10.7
